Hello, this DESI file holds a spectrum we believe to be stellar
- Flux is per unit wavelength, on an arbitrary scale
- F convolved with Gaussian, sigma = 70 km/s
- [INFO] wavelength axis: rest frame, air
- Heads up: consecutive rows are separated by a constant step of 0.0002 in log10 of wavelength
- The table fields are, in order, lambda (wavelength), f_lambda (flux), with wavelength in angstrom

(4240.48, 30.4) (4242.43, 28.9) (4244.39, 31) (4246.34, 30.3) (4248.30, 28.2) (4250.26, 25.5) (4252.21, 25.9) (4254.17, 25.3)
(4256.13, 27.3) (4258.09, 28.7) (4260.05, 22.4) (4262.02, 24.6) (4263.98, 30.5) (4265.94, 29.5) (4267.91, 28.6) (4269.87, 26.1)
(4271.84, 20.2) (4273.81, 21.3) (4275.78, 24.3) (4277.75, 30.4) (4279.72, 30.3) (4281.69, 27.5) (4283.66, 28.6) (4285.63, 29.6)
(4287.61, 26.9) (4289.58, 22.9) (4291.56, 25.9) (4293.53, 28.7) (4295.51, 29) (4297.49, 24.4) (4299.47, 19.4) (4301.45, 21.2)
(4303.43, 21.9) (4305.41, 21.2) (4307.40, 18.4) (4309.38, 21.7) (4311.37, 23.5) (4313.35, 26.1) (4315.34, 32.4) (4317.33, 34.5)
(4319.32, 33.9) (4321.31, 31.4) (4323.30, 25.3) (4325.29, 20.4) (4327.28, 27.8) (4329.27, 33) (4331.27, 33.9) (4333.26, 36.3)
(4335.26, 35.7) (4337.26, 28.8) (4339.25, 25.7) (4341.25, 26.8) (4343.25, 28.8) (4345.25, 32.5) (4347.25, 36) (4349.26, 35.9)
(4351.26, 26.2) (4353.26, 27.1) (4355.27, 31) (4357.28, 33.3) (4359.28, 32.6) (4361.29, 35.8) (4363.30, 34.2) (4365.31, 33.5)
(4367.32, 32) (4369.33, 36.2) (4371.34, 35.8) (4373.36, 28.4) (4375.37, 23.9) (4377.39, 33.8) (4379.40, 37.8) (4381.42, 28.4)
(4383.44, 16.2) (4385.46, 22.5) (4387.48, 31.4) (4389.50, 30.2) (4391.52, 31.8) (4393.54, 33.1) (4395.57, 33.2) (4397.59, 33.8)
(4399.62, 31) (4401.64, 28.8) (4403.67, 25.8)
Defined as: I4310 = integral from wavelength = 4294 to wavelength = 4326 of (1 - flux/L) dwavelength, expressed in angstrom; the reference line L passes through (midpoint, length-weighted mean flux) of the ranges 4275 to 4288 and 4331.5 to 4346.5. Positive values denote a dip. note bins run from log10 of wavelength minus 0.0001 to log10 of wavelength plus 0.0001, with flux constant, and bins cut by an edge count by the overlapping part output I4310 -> 4.6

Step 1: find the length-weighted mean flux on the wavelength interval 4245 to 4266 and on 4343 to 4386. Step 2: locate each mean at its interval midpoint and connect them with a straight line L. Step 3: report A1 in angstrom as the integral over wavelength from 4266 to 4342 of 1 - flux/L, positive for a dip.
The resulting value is 5.02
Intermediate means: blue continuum 27.1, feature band 27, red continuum 31.1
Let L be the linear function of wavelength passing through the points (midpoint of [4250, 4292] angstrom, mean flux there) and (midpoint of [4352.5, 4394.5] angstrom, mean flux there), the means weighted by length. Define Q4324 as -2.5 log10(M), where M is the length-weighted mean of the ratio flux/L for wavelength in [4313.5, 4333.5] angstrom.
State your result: -0.06 mag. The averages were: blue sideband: 26.5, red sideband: 30.9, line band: 30.5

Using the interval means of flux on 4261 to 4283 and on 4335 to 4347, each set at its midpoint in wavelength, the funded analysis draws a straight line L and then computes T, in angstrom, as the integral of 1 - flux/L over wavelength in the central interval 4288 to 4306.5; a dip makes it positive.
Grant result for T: 2.6 angstrom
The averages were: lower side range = 26.7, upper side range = 29.8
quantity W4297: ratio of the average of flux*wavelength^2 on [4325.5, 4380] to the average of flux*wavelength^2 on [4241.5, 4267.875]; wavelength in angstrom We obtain 1.21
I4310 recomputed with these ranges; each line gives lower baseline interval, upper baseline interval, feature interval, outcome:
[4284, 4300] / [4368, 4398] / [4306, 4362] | -3.2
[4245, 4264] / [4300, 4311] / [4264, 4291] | -3.0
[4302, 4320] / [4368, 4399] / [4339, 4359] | -1.7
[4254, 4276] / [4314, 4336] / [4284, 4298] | 0.6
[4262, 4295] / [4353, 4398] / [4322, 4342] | -0.1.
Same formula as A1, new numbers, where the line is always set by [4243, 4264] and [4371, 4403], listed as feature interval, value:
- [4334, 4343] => -0.2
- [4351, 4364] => -1.1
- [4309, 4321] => -0.3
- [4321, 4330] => 0.5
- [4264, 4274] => 0.5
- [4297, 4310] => 3.3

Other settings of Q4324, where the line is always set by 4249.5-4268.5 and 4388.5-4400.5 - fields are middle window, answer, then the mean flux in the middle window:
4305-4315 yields 0.25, 22.9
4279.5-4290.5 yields 0.01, 27.5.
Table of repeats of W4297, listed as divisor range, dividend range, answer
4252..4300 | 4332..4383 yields 1.25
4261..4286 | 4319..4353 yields 1.16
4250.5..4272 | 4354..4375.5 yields 1.30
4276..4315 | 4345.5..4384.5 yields 1.29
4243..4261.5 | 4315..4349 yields 1.18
